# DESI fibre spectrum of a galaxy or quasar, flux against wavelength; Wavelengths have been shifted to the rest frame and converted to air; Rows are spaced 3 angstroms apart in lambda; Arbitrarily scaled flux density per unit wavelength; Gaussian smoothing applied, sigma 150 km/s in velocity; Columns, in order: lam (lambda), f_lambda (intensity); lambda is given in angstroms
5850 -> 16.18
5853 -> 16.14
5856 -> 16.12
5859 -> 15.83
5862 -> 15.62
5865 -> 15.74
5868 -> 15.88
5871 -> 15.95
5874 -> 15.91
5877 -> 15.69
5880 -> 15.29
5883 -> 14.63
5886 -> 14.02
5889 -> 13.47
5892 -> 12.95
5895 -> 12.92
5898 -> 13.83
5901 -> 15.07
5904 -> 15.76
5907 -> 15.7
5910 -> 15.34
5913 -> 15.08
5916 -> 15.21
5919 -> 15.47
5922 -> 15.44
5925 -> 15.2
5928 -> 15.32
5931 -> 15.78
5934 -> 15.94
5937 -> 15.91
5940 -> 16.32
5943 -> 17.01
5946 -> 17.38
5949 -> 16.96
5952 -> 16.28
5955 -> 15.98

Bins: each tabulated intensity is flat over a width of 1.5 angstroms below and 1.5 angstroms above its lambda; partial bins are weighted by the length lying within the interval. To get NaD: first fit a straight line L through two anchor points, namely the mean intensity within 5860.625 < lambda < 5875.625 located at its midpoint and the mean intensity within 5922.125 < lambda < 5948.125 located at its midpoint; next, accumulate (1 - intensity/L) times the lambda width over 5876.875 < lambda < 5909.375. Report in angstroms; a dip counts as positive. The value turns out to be 2.99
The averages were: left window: 15.8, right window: 16.1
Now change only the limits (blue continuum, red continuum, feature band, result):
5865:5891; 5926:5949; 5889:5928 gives 2.2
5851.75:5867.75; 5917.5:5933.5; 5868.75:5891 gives 1.1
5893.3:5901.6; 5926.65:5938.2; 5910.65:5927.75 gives -0.3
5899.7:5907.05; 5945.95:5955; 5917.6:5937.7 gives 0.6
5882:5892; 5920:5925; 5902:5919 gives -0.6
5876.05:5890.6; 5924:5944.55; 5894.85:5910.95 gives 0.2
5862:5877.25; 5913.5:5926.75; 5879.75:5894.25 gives 1.6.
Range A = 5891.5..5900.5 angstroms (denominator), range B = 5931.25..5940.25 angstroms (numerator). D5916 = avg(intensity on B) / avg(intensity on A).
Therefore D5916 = 1.19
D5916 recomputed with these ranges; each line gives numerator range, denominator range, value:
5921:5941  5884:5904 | 1.13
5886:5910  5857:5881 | 0.91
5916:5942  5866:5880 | 0.99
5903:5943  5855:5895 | 1.04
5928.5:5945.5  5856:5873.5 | 1.02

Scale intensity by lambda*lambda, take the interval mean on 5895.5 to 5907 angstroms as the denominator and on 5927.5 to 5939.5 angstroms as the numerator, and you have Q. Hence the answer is 1.08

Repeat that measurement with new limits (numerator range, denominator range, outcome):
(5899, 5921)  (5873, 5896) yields 1.08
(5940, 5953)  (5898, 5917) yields 1.12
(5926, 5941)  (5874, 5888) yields 1.08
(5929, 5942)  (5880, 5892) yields 1.16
